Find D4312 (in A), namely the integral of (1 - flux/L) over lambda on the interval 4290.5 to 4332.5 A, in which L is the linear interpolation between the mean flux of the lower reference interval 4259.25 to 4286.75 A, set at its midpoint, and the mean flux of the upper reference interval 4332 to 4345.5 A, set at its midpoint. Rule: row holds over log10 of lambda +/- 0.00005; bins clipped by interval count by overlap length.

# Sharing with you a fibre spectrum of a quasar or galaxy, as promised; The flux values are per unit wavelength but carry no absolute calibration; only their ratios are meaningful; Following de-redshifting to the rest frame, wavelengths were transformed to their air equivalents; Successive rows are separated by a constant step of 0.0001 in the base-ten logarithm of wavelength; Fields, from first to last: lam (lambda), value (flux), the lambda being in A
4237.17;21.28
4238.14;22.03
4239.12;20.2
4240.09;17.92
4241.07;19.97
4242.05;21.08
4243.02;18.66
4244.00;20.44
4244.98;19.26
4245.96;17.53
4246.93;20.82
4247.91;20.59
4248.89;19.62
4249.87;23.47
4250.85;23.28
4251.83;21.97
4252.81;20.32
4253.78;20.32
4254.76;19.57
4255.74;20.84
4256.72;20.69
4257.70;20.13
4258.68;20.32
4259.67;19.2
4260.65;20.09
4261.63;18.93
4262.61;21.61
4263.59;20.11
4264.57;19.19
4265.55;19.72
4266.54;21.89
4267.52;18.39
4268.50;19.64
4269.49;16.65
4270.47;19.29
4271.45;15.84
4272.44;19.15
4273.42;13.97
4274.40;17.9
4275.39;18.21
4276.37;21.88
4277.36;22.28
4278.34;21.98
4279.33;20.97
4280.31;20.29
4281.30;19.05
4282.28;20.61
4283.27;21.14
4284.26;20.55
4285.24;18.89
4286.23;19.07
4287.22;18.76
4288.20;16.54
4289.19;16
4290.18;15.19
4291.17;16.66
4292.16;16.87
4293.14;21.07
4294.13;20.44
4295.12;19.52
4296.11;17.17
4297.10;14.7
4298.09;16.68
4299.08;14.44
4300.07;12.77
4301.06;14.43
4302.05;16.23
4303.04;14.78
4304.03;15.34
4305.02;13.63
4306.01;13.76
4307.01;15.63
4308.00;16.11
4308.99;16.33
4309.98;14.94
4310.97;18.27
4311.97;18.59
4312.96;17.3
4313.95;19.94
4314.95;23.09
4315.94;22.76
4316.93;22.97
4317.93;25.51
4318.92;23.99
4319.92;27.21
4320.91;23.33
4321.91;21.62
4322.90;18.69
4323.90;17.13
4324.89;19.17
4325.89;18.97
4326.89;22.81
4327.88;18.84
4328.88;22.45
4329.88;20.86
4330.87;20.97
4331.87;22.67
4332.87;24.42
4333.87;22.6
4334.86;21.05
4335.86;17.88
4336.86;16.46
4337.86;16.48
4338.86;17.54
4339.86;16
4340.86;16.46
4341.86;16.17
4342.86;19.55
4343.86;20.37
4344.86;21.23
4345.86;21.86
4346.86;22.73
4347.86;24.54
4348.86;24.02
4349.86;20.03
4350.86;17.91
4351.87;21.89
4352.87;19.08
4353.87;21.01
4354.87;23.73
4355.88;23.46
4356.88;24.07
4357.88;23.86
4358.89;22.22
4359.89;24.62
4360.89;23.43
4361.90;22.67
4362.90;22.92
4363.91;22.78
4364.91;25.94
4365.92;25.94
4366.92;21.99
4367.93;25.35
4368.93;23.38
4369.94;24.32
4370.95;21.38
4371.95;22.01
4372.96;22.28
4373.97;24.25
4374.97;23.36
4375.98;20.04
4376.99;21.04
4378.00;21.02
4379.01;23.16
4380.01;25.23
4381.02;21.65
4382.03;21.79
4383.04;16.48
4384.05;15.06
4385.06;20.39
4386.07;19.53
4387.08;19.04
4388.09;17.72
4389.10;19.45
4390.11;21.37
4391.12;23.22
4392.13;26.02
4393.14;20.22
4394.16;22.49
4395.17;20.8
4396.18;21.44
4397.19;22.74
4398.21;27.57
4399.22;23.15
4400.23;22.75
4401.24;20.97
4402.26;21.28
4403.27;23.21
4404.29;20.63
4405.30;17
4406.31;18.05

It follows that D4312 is 1.0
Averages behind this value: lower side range 19.5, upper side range 19.1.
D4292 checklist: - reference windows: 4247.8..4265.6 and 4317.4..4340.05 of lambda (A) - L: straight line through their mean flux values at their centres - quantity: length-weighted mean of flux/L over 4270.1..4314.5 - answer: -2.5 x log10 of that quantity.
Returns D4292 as 0.17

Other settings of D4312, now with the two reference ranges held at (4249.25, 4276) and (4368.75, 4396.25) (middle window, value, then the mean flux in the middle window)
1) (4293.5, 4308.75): 3.34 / 15.8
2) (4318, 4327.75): -0.48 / 21.5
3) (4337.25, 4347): 0.99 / 18.7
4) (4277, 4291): 0.47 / 19.3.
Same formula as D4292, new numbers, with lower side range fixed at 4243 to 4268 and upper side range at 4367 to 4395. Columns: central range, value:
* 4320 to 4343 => 0.066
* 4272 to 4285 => 0.037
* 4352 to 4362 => -0.074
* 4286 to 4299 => 0.183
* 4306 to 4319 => 0.085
